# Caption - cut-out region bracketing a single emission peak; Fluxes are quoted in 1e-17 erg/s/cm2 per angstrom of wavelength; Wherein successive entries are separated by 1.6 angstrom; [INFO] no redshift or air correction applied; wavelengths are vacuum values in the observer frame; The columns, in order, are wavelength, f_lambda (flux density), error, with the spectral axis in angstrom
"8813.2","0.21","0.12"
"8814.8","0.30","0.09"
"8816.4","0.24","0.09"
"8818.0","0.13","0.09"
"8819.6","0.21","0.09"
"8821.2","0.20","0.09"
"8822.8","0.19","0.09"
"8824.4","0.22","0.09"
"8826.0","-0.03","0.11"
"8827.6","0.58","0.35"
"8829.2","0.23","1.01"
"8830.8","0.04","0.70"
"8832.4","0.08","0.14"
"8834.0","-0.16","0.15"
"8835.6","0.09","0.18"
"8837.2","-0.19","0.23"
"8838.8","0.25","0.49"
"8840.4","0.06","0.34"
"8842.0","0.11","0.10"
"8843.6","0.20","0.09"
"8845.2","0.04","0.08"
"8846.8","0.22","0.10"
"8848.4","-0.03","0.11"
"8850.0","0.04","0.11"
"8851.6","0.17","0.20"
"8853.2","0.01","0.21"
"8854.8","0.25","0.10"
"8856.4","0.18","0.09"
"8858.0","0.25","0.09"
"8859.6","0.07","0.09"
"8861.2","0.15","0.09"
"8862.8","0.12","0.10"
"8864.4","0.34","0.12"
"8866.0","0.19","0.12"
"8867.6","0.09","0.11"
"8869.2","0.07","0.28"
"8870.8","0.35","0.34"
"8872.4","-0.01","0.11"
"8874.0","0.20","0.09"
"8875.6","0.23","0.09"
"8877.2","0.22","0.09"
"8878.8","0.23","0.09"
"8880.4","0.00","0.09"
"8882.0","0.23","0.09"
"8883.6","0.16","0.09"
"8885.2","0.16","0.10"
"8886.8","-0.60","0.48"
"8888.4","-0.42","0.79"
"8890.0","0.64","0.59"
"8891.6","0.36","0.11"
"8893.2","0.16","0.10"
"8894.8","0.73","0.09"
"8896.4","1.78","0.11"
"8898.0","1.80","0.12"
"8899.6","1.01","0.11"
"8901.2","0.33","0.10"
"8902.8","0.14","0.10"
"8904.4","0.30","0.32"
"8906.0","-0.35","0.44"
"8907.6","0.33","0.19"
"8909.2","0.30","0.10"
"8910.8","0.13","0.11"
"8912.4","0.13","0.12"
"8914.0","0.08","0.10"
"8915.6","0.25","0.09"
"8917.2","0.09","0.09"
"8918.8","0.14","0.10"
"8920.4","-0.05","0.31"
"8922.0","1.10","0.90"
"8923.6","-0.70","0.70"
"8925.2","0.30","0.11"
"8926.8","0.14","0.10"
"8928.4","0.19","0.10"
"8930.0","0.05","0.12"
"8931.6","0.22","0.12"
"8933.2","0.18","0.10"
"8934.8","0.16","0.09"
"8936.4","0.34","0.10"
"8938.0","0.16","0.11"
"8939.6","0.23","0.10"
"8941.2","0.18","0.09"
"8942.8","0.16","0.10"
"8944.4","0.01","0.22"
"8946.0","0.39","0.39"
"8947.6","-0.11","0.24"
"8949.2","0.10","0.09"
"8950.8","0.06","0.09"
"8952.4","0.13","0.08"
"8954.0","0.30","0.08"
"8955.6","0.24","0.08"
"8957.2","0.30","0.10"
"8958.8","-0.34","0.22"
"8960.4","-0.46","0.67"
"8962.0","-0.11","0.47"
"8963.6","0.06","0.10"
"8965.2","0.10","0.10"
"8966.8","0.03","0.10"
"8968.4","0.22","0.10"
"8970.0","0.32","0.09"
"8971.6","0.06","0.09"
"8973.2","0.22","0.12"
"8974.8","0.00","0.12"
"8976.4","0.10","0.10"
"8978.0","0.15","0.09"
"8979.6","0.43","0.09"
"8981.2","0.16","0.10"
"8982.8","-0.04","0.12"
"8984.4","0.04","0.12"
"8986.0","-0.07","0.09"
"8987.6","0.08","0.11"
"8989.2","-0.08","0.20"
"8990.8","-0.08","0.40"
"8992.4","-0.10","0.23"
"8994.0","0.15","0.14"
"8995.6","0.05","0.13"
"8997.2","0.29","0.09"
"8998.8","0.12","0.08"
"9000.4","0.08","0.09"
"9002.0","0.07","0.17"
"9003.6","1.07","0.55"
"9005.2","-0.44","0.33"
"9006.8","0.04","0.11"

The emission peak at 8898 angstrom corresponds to H-beta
